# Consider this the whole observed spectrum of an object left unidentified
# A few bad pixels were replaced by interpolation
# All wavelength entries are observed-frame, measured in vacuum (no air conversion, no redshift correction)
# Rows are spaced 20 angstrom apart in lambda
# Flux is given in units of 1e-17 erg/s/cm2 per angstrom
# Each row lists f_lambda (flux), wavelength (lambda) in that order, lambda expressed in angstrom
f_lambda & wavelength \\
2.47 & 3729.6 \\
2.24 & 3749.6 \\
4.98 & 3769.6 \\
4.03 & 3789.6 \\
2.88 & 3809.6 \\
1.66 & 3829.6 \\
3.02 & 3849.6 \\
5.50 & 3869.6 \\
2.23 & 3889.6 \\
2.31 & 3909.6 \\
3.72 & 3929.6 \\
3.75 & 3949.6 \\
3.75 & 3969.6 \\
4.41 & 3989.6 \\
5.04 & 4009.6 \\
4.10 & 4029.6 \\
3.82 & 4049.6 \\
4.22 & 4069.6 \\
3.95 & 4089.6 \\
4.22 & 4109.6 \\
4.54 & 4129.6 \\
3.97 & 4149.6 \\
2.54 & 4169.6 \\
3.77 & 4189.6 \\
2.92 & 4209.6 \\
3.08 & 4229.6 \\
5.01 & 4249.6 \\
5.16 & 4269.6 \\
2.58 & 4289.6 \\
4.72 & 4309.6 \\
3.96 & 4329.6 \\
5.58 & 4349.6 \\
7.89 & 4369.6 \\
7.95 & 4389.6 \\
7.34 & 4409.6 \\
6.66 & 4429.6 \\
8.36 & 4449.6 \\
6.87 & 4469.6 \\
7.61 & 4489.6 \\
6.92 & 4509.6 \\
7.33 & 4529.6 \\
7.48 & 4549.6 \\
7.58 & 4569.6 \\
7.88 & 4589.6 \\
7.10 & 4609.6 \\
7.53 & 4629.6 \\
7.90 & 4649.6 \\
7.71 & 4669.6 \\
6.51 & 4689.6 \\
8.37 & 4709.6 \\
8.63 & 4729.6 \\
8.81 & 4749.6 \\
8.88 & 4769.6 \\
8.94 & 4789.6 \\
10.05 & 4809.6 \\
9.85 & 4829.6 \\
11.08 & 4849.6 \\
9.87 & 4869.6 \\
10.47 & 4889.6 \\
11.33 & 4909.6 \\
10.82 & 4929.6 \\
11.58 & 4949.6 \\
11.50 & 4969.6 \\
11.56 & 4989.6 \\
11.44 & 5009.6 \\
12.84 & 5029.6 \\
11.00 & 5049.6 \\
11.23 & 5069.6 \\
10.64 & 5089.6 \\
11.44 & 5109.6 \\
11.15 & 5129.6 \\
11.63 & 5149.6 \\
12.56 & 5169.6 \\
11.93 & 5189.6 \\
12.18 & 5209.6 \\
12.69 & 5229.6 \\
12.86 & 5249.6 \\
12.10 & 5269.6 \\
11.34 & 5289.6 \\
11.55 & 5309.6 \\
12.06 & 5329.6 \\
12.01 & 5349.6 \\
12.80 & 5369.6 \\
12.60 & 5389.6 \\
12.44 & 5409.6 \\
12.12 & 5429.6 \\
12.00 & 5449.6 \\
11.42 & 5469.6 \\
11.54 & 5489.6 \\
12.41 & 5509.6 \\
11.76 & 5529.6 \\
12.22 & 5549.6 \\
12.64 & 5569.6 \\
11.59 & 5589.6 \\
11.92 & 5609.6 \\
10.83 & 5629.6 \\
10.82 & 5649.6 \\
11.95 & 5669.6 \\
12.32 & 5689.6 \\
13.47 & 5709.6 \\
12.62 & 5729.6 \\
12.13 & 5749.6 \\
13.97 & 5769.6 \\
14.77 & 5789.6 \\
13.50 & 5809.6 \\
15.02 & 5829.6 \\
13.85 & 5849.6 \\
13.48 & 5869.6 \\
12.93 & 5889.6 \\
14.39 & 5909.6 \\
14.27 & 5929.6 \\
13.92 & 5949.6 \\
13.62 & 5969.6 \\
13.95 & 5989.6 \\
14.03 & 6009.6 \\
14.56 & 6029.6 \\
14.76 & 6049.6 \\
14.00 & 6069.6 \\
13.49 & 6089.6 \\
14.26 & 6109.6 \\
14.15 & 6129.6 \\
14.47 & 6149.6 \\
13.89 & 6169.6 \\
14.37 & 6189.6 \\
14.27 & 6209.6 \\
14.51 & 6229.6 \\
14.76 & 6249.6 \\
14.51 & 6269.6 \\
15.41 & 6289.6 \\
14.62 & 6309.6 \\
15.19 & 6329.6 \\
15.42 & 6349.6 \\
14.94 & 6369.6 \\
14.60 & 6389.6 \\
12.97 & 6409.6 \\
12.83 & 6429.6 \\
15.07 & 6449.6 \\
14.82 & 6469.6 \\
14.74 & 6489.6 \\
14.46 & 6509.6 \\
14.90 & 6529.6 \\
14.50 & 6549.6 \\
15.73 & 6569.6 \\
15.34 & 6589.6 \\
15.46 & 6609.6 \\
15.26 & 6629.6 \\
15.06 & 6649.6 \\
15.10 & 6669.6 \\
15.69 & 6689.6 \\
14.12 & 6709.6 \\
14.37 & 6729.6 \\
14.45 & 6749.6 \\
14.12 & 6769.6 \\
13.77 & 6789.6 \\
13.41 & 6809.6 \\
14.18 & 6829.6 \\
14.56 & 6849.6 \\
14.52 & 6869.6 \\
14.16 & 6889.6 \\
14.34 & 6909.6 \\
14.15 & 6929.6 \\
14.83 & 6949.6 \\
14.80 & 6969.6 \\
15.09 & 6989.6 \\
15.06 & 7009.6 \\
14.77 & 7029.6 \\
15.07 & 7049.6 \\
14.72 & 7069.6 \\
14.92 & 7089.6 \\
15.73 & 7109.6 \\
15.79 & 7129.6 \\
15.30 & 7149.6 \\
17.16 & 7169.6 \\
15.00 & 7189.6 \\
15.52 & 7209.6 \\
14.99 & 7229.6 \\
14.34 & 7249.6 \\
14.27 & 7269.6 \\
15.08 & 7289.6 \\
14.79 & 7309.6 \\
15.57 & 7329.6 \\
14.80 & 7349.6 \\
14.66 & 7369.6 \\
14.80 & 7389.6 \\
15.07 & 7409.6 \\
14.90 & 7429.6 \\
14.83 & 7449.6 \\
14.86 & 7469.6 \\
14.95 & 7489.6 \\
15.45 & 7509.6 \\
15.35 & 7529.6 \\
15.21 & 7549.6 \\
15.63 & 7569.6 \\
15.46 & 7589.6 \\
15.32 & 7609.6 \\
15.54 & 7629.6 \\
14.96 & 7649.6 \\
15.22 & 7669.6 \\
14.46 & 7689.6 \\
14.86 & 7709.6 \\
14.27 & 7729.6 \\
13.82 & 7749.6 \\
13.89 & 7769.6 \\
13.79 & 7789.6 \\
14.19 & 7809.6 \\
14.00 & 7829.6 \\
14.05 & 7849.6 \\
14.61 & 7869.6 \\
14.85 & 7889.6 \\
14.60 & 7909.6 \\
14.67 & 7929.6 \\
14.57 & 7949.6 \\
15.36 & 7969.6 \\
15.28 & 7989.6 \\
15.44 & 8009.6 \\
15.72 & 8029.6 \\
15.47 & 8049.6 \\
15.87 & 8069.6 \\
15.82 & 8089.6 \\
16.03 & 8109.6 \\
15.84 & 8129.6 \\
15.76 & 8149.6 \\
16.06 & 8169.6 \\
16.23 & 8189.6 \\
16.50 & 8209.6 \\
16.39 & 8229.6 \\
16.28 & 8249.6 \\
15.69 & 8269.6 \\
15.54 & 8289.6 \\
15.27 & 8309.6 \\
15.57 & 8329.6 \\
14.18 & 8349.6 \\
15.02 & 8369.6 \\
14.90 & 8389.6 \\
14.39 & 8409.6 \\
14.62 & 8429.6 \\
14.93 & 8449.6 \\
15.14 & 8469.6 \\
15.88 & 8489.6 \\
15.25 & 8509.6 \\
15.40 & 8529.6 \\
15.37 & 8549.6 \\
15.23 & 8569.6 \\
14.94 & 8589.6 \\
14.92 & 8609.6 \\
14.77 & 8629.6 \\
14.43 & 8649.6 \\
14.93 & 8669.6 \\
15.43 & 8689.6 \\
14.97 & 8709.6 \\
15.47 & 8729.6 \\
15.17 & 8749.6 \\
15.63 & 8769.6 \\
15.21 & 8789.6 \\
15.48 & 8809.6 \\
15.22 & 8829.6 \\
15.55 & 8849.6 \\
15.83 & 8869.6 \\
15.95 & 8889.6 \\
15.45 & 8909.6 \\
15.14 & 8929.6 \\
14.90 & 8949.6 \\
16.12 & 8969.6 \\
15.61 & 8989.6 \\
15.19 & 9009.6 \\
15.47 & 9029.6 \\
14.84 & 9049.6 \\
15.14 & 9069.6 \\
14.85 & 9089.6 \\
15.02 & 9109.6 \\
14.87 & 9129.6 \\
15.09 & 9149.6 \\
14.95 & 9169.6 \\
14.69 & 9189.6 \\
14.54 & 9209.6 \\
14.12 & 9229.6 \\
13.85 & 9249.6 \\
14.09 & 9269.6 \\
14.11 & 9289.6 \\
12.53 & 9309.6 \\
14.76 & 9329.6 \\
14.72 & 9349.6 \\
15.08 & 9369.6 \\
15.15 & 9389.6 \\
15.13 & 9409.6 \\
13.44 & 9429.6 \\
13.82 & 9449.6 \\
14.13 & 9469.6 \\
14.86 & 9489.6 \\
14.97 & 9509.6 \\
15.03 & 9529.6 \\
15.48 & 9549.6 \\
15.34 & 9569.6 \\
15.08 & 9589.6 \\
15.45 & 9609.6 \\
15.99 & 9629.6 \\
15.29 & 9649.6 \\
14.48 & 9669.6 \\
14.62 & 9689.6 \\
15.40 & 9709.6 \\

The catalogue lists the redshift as 0.089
